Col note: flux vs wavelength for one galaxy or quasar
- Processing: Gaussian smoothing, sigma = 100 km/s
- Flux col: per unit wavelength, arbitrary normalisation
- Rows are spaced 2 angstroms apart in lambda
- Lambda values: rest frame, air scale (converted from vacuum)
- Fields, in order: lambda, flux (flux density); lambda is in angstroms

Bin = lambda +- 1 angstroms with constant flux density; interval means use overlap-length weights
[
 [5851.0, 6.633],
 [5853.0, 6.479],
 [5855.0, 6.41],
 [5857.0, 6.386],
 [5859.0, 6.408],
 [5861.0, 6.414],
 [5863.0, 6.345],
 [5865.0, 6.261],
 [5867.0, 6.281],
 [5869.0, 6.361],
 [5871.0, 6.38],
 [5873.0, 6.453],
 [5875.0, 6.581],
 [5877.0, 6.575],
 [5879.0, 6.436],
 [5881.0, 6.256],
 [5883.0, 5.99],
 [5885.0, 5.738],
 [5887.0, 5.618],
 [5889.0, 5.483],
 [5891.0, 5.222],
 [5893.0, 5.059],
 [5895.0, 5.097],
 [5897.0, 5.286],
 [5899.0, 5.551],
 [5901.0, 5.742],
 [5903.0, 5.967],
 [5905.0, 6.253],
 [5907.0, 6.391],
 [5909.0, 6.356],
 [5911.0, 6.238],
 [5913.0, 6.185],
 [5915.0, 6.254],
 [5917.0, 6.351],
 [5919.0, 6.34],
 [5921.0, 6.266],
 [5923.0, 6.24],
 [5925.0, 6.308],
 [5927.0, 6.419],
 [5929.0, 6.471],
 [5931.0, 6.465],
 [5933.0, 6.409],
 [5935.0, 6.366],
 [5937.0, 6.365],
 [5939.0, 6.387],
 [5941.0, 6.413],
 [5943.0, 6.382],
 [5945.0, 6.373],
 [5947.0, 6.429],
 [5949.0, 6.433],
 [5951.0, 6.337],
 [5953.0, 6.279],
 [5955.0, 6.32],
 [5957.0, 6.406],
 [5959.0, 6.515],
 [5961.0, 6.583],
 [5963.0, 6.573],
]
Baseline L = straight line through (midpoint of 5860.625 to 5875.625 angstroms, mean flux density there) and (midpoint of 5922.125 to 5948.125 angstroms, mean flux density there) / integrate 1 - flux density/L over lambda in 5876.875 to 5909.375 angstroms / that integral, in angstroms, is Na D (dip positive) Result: 3.0 angstroms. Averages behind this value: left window 6.38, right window 6.39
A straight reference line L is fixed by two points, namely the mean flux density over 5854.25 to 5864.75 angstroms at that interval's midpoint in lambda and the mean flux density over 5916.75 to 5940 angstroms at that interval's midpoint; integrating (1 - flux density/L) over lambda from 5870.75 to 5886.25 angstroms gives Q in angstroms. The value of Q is 0.2 angstroms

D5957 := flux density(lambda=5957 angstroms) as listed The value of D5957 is 6.406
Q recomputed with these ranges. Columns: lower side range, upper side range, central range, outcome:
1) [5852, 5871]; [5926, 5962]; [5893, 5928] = 1.91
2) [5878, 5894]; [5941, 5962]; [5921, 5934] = -0.46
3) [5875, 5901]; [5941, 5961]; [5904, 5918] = -0.74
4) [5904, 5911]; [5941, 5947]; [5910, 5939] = 0.08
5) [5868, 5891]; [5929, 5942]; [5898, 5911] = 0.41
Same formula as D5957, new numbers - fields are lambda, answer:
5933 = 6.409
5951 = 6.337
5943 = 6.382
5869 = 6.361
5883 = 5.99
